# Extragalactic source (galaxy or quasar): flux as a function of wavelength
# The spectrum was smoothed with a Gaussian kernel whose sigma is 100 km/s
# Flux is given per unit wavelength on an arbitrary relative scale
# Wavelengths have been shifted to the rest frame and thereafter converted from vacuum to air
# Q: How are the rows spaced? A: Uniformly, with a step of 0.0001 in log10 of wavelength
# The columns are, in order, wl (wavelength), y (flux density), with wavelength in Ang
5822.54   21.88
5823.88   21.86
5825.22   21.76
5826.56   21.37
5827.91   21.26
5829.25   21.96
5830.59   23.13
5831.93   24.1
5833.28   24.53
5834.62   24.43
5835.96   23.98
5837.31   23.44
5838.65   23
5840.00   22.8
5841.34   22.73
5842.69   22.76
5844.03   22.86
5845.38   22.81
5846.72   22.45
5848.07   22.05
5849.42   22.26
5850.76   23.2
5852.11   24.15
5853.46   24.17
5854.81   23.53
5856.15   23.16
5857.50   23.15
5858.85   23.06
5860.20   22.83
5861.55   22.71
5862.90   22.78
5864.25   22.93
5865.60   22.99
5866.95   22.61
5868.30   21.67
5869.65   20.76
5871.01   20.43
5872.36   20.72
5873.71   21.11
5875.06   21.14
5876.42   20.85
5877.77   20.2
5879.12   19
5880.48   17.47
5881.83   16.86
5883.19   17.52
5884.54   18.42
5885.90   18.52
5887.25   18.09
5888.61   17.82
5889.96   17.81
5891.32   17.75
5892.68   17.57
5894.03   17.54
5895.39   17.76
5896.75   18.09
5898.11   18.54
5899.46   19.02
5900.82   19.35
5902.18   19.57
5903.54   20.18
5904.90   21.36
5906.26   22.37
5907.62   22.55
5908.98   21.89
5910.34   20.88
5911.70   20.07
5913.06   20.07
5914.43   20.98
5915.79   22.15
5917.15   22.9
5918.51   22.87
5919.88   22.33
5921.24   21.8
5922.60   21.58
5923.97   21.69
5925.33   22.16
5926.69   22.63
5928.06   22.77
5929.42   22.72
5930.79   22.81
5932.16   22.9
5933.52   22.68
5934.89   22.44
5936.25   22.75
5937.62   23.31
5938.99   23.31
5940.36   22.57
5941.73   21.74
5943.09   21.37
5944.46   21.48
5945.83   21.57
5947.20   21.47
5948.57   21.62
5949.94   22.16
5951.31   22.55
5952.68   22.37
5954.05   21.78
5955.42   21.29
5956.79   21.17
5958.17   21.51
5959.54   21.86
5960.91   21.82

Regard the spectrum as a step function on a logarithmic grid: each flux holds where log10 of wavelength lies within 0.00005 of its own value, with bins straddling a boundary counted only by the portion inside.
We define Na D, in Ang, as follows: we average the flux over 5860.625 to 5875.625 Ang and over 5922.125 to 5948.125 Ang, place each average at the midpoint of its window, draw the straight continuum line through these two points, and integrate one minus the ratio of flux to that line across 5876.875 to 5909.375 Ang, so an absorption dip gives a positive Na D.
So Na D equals 4.5 Ang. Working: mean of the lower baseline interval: 21.8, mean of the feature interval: 19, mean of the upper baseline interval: 22.3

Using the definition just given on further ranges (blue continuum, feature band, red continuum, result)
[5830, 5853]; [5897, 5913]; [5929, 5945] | 1.62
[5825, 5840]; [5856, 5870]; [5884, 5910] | -0.93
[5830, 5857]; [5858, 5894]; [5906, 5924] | 3.95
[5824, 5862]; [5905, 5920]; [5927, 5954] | 0.55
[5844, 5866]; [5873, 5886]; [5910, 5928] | 1.96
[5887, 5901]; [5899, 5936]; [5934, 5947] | -2.75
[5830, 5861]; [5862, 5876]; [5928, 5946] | 0.81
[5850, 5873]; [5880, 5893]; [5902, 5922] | 2.52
